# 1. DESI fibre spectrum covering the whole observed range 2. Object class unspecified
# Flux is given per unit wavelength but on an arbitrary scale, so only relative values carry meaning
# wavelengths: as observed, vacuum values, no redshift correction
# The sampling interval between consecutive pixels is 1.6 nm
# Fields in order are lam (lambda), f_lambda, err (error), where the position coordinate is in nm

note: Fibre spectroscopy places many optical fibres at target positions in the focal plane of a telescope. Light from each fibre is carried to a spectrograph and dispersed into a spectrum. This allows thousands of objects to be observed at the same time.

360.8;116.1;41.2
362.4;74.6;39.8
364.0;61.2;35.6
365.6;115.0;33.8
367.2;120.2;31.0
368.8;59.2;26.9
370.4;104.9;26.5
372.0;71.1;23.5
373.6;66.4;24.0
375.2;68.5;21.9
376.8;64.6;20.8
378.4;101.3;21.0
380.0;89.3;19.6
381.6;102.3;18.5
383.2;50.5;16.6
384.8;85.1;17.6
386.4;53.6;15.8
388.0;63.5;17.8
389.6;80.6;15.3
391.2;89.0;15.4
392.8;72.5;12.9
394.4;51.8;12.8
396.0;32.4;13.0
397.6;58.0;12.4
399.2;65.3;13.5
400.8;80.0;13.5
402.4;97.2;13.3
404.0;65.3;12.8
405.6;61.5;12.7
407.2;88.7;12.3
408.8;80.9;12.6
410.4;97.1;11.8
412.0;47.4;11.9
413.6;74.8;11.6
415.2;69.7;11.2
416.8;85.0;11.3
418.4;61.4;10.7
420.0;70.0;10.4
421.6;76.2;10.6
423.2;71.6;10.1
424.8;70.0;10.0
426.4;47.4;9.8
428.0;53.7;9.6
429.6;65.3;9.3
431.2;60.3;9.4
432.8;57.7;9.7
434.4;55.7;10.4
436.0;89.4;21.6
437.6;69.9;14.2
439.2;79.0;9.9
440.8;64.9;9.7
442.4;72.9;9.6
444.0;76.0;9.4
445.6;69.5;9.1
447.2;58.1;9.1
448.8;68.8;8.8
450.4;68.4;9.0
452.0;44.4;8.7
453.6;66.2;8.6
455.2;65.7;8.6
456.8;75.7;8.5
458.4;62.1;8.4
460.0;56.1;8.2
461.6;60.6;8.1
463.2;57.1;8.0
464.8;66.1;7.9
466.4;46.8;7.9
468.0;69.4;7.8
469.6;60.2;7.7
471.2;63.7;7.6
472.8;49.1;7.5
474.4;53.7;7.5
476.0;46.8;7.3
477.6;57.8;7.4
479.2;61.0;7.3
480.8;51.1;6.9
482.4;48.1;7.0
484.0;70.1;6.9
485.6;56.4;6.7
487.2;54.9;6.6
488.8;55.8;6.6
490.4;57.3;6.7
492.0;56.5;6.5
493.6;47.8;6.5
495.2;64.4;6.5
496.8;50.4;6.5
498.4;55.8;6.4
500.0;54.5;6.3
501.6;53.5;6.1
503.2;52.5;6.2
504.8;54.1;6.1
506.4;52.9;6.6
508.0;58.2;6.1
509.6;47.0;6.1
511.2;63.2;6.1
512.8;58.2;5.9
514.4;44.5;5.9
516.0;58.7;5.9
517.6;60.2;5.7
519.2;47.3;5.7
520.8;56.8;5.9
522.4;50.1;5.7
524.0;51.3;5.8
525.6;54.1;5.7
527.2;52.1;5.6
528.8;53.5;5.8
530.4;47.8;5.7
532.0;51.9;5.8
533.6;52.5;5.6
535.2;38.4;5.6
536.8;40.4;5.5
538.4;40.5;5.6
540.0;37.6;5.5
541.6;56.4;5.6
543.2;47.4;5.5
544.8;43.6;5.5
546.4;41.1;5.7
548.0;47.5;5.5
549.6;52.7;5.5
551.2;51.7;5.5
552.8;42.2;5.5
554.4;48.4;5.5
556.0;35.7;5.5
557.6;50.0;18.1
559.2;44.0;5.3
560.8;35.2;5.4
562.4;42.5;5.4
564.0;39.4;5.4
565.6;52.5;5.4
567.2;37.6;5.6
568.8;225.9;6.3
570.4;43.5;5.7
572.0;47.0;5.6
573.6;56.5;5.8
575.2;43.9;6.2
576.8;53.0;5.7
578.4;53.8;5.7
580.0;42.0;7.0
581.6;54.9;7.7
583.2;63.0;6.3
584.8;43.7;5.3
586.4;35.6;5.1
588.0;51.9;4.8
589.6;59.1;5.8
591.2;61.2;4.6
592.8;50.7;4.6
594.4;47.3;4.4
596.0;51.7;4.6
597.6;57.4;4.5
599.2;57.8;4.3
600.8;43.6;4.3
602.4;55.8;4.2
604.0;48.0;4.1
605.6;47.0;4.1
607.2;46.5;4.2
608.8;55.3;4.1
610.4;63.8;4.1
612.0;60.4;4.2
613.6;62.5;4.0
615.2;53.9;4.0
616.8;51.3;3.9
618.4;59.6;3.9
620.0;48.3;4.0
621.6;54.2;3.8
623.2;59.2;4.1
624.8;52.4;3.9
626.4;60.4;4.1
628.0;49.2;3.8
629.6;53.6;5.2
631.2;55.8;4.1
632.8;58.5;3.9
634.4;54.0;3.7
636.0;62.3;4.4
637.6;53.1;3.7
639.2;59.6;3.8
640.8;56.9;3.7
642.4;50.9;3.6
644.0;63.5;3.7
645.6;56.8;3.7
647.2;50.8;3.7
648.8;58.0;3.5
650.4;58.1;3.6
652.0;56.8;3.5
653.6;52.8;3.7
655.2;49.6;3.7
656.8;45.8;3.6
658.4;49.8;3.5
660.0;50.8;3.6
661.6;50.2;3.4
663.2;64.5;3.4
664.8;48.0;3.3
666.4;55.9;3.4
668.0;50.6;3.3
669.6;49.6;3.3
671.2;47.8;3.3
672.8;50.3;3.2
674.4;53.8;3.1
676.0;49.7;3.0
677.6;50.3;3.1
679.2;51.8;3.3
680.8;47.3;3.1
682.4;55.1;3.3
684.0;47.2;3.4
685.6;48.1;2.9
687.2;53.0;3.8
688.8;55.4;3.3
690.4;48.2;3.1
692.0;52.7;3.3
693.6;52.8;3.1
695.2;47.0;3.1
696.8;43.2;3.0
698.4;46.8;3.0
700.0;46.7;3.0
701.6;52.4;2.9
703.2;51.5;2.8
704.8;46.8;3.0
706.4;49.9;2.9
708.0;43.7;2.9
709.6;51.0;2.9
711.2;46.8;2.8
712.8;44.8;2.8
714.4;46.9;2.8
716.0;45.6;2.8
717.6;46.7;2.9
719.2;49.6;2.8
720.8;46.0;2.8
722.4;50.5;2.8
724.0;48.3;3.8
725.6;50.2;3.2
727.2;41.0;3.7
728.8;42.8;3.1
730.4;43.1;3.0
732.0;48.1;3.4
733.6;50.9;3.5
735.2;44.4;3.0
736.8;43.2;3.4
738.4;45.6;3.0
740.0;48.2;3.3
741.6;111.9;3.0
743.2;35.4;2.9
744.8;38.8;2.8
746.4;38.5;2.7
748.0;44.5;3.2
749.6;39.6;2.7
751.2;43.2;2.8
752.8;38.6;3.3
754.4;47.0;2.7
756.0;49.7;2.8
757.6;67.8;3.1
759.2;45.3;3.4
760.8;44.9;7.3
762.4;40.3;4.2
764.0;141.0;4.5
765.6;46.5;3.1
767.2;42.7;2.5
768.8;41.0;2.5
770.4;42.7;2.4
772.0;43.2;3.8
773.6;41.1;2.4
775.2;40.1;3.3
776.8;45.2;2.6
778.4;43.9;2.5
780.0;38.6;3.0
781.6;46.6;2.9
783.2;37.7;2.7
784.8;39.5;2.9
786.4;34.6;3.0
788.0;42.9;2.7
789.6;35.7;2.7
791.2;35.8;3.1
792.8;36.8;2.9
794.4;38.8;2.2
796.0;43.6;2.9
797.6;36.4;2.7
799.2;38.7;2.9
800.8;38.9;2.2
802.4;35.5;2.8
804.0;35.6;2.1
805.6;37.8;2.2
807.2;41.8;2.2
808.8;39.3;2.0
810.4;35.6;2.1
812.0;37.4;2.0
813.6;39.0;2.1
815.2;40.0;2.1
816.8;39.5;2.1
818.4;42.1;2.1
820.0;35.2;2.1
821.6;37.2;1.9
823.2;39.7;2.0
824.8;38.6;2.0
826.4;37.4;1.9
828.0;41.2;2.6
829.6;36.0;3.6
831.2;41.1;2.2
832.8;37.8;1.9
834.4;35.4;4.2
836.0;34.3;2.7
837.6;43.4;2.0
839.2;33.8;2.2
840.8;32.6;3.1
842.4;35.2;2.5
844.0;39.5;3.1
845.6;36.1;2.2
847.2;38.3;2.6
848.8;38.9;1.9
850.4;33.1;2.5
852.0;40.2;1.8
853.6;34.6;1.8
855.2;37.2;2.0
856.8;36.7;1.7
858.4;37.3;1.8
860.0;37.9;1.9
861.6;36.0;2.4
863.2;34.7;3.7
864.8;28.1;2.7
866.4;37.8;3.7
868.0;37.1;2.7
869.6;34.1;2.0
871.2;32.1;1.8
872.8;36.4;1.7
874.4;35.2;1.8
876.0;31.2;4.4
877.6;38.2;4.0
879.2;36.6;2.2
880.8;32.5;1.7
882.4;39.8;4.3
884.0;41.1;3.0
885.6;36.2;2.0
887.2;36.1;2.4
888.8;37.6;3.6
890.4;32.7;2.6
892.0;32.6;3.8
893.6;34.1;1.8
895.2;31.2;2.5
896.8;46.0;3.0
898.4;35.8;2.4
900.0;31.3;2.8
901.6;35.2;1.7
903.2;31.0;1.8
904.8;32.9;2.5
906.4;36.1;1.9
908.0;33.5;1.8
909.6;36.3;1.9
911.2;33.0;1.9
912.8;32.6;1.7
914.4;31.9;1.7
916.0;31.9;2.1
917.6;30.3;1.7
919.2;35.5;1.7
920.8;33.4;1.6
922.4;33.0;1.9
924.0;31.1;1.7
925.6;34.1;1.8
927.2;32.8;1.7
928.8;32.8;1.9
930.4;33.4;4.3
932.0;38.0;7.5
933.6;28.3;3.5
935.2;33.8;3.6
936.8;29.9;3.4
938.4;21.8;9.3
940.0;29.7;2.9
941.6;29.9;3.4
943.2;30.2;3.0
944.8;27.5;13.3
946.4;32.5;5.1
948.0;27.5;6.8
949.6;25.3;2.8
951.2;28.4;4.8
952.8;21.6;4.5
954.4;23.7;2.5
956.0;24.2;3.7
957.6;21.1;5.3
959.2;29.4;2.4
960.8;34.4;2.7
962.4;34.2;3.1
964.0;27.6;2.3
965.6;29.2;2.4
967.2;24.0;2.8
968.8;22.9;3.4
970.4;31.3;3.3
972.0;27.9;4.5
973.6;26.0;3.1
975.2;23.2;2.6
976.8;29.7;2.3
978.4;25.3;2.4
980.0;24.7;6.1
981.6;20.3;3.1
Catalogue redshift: 0.526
